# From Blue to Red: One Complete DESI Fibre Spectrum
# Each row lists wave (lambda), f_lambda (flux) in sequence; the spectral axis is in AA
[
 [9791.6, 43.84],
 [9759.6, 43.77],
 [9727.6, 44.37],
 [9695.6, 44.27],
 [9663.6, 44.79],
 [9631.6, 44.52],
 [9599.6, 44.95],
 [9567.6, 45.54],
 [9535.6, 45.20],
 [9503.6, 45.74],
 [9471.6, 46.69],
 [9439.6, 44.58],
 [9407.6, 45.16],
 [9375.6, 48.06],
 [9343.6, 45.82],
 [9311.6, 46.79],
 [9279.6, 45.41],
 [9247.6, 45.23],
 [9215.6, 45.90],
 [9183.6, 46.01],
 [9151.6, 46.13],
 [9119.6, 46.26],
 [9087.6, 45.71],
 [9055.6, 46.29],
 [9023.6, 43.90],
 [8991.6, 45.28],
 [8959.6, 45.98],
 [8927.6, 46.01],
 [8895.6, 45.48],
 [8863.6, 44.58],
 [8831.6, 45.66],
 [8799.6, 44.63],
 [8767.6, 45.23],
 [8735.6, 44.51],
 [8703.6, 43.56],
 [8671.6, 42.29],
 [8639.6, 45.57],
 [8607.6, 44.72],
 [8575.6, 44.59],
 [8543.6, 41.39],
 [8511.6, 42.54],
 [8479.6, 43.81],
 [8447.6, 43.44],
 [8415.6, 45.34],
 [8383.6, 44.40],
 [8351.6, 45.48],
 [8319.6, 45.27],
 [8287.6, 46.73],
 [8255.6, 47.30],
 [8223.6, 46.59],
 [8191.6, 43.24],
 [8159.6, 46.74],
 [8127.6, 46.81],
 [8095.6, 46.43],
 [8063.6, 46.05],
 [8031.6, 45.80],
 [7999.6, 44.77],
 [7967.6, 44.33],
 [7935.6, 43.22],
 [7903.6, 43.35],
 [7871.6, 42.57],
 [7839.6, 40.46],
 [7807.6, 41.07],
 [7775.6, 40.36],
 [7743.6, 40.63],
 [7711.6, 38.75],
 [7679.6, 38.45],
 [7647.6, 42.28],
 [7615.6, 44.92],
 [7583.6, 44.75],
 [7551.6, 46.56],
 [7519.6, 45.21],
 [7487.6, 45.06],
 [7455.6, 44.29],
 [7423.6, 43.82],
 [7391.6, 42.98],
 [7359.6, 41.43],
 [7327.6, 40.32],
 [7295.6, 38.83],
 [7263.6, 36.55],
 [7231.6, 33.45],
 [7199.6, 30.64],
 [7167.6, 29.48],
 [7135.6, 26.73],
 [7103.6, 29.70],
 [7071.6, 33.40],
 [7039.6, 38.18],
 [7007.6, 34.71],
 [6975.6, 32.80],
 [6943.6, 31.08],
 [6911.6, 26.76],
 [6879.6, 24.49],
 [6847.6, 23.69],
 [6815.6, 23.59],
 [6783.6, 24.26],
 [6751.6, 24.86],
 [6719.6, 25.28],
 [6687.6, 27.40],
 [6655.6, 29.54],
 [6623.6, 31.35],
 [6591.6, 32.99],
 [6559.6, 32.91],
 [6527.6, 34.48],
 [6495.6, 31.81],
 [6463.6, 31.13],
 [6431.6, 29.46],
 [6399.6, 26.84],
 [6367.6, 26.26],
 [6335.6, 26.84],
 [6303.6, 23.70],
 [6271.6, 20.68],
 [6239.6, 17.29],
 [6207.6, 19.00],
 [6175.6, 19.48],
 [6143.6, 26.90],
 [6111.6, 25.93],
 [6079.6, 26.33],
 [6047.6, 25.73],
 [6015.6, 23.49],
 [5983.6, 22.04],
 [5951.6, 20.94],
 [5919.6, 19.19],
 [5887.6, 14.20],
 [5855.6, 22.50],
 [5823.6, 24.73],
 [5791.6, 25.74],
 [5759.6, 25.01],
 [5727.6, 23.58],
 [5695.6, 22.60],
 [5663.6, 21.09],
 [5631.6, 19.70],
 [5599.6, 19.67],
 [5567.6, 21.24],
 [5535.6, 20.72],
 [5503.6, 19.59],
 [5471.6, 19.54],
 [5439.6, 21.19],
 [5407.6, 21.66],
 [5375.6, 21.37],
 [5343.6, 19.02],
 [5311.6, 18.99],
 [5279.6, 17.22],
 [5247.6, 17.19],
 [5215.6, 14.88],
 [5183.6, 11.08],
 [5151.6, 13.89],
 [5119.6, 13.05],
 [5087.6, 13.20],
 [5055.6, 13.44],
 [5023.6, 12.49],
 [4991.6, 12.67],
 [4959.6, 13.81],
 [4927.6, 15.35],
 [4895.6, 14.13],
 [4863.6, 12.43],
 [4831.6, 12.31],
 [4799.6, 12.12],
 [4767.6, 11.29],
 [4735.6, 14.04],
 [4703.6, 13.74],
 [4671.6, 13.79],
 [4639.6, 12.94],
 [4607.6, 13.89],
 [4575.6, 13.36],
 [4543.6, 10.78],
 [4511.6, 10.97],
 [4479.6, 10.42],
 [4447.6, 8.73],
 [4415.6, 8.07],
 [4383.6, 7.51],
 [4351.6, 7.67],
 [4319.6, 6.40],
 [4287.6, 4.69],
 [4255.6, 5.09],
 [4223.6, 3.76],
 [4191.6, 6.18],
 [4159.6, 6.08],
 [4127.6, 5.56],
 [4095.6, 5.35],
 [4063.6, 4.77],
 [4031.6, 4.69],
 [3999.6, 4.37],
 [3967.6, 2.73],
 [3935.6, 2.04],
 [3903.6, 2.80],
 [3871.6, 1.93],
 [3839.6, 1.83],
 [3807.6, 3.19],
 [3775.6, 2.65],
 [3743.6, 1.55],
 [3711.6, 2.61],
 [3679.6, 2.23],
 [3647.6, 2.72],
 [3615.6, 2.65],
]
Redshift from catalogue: 0.000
